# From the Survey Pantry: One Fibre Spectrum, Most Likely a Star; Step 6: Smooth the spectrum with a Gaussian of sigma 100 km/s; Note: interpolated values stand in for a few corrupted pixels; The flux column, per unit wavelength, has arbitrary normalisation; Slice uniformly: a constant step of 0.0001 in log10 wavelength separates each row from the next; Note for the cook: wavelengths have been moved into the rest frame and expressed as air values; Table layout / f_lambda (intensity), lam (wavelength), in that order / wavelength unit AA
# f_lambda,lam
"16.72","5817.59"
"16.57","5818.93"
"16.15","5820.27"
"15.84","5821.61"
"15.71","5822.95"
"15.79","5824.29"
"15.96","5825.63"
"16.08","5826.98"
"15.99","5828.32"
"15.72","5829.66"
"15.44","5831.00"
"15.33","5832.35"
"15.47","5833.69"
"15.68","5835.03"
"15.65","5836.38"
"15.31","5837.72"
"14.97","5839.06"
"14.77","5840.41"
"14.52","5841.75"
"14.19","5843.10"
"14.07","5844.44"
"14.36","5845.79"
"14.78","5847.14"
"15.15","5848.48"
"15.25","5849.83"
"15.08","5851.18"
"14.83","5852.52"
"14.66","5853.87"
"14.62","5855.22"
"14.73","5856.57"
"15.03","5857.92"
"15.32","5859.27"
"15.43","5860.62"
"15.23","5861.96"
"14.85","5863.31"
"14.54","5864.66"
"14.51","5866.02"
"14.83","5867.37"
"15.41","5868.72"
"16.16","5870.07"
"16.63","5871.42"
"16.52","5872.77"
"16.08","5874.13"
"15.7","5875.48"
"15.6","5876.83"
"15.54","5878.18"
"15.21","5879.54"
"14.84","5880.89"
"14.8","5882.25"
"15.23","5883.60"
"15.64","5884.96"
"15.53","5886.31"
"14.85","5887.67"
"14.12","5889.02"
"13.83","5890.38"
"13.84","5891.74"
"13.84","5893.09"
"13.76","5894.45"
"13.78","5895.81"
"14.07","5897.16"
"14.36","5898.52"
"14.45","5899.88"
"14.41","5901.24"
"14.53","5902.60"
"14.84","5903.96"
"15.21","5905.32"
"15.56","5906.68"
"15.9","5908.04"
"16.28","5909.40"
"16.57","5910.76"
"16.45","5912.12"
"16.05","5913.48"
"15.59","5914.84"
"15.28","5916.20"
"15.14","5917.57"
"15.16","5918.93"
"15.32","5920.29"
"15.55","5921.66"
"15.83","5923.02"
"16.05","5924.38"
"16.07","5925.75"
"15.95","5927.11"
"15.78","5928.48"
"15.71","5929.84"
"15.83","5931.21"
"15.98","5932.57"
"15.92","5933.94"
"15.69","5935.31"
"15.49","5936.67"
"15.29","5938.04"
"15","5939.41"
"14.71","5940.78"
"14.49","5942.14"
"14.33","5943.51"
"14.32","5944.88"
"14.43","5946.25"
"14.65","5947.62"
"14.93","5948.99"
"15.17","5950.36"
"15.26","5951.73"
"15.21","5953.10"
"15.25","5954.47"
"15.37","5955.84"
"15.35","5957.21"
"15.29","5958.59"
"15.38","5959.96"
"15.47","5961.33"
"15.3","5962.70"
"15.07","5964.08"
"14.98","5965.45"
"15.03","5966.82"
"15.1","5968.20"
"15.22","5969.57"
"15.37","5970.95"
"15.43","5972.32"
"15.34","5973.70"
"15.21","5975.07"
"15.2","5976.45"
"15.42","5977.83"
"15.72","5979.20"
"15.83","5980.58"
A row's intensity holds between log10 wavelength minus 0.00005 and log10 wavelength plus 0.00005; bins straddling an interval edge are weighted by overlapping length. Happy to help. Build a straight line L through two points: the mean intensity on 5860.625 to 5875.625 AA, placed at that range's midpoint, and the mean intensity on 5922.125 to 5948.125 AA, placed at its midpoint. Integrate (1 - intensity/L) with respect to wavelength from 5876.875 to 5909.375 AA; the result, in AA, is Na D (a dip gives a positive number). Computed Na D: 1.45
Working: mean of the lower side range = 15.5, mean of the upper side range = 15.4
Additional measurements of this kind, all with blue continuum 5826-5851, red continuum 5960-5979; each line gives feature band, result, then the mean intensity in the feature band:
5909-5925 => -0.6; 15.8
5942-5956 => 0.4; 14.8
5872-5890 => -0.2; 15.3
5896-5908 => 0.4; 14.7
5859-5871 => 0.0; 15.2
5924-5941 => -0.5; 15.7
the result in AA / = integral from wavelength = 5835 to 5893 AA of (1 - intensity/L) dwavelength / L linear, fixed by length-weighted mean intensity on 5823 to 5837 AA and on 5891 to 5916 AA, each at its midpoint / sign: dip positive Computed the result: 1.20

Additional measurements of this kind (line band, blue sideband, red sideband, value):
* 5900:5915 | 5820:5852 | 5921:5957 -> -0.2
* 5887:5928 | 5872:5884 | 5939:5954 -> 0.3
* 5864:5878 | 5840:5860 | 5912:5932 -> -0.5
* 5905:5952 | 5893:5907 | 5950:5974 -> -2.1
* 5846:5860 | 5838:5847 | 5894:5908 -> -0.4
